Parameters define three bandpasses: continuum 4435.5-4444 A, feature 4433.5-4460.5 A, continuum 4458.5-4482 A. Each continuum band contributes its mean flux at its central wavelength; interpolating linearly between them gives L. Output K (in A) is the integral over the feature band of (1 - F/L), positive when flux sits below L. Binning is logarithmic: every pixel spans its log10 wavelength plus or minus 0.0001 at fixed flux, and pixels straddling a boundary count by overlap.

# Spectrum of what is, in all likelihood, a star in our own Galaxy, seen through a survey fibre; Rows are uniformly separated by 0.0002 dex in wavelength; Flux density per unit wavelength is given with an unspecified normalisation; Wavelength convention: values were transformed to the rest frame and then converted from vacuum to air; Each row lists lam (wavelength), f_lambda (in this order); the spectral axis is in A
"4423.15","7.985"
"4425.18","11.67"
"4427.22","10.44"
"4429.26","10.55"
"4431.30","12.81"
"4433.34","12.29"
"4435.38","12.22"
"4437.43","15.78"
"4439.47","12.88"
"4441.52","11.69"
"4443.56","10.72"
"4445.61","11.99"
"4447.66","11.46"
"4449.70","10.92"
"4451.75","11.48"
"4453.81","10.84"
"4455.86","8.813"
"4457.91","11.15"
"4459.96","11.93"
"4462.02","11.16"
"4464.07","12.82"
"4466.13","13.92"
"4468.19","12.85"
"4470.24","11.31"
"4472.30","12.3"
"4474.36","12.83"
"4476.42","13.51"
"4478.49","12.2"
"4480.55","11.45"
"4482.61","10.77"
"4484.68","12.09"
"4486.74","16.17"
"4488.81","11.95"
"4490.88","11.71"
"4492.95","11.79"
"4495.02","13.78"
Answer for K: 2.2 A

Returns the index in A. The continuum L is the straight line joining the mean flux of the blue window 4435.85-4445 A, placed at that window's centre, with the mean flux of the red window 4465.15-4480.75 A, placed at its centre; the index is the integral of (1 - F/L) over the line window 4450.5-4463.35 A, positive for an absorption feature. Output 1.7 A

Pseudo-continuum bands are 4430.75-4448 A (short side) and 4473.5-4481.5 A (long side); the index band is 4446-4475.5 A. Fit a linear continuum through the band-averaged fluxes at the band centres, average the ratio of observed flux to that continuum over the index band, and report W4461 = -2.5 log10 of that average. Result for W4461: 0.07 mag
